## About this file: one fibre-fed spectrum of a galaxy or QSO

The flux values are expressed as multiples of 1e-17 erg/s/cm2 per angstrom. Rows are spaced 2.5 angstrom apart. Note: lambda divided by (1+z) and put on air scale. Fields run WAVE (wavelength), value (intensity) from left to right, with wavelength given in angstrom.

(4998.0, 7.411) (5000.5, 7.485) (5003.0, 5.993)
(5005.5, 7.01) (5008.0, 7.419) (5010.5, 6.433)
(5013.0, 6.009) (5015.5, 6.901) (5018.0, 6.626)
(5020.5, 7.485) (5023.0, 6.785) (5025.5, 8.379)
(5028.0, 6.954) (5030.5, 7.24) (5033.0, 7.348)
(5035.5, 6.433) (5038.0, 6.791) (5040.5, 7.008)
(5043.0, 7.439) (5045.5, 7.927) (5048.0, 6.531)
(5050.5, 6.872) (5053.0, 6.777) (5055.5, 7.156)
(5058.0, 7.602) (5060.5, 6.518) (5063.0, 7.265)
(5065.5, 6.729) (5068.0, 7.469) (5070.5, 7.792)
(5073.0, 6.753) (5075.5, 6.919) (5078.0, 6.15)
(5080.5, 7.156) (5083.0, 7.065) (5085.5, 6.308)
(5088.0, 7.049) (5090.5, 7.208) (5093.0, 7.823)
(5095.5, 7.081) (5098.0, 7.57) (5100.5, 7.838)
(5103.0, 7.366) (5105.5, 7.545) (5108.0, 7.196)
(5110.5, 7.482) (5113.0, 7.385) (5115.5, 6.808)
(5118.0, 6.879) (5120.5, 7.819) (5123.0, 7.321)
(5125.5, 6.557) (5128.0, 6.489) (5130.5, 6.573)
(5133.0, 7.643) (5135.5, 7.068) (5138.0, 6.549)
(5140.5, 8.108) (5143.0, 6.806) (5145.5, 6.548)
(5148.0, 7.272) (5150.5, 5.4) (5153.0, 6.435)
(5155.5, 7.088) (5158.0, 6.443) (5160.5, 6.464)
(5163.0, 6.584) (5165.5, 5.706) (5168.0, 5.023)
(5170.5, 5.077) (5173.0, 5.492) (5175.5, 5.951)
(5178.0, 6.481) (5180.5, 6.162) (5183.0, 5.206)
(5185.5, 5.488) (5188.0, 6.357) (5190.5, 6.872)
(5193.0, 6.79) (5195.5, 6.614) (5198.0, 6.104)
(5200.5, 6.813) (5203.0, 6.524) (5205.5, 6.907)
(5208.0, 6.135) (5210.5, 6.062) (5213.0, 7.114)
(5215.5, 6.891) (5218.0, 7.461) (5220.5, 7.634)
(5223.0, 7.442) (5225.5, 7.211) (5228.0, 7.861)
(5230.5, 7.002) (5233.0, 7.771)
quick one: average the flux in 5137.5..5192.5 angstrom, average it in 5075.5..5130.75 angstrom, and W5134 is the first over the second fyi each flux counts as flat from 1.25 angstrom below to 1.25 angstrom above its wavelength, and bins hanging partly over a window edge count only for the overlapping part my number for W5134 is 0.9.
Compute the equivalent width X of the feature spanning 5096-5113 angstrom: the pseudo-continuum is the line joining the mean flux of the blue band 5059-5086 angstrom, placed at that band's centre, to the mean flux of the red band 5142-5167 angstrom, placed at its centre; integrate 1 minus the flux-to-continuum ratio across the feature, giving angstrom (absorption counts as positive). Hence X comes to -1.8 angstrom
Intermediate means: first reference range 6.94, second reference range 6.46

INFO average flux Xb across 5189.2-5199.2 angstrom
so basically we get 6.6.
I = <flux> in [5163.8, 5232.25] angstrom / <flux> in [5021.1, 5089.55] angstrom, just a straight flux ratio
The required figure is 0.9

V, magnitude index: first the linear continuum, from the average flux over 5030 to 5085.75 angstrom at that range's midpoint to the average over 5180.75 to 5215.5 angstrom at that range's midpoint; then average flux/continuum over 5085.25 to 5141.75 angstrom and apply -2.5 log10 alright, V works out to -0.07 mag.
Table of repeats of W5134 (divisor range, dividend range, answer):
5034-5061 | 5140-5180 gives 0.89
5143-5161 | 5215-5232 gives 1.13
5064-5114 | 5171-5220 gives 0.89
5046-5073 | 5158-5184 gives 0.83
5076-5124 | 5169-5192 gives 0.82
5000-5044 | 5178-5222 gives 0.94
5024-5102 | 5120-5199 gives 0.90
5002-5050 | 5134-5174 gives 0.91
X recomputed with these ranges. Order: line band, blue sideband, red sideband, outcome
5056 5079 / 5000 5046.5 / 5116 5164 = -0.3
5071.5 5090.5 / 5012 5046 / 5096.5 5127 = 1.1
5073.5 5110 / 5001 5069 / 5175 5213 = -2.1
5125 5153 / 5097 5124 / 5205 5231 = 1.9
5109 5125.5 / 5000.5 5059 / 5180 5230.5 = -0.9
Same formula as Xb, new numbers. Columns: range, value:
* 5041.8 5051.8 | 7.19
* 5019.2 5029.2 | 7.4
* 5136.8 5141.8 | 7.33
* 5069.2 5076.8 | 7.15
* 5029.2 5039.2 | 6.95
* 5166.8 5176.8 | 5.39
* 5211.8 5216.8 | 7.01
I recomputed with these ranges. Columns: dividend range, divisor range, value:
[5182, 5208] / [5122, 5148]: 0.91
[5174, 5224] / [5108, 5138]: 0.92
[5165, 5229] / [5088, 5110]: 0.87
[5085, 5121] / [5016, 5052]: 1.02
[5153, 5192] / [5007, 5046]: 0.86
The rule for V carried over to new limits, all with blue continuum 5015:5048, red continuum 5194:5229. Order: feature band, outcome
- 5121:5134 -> 0.01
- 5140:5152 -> 0.04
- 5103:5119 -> -0.03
